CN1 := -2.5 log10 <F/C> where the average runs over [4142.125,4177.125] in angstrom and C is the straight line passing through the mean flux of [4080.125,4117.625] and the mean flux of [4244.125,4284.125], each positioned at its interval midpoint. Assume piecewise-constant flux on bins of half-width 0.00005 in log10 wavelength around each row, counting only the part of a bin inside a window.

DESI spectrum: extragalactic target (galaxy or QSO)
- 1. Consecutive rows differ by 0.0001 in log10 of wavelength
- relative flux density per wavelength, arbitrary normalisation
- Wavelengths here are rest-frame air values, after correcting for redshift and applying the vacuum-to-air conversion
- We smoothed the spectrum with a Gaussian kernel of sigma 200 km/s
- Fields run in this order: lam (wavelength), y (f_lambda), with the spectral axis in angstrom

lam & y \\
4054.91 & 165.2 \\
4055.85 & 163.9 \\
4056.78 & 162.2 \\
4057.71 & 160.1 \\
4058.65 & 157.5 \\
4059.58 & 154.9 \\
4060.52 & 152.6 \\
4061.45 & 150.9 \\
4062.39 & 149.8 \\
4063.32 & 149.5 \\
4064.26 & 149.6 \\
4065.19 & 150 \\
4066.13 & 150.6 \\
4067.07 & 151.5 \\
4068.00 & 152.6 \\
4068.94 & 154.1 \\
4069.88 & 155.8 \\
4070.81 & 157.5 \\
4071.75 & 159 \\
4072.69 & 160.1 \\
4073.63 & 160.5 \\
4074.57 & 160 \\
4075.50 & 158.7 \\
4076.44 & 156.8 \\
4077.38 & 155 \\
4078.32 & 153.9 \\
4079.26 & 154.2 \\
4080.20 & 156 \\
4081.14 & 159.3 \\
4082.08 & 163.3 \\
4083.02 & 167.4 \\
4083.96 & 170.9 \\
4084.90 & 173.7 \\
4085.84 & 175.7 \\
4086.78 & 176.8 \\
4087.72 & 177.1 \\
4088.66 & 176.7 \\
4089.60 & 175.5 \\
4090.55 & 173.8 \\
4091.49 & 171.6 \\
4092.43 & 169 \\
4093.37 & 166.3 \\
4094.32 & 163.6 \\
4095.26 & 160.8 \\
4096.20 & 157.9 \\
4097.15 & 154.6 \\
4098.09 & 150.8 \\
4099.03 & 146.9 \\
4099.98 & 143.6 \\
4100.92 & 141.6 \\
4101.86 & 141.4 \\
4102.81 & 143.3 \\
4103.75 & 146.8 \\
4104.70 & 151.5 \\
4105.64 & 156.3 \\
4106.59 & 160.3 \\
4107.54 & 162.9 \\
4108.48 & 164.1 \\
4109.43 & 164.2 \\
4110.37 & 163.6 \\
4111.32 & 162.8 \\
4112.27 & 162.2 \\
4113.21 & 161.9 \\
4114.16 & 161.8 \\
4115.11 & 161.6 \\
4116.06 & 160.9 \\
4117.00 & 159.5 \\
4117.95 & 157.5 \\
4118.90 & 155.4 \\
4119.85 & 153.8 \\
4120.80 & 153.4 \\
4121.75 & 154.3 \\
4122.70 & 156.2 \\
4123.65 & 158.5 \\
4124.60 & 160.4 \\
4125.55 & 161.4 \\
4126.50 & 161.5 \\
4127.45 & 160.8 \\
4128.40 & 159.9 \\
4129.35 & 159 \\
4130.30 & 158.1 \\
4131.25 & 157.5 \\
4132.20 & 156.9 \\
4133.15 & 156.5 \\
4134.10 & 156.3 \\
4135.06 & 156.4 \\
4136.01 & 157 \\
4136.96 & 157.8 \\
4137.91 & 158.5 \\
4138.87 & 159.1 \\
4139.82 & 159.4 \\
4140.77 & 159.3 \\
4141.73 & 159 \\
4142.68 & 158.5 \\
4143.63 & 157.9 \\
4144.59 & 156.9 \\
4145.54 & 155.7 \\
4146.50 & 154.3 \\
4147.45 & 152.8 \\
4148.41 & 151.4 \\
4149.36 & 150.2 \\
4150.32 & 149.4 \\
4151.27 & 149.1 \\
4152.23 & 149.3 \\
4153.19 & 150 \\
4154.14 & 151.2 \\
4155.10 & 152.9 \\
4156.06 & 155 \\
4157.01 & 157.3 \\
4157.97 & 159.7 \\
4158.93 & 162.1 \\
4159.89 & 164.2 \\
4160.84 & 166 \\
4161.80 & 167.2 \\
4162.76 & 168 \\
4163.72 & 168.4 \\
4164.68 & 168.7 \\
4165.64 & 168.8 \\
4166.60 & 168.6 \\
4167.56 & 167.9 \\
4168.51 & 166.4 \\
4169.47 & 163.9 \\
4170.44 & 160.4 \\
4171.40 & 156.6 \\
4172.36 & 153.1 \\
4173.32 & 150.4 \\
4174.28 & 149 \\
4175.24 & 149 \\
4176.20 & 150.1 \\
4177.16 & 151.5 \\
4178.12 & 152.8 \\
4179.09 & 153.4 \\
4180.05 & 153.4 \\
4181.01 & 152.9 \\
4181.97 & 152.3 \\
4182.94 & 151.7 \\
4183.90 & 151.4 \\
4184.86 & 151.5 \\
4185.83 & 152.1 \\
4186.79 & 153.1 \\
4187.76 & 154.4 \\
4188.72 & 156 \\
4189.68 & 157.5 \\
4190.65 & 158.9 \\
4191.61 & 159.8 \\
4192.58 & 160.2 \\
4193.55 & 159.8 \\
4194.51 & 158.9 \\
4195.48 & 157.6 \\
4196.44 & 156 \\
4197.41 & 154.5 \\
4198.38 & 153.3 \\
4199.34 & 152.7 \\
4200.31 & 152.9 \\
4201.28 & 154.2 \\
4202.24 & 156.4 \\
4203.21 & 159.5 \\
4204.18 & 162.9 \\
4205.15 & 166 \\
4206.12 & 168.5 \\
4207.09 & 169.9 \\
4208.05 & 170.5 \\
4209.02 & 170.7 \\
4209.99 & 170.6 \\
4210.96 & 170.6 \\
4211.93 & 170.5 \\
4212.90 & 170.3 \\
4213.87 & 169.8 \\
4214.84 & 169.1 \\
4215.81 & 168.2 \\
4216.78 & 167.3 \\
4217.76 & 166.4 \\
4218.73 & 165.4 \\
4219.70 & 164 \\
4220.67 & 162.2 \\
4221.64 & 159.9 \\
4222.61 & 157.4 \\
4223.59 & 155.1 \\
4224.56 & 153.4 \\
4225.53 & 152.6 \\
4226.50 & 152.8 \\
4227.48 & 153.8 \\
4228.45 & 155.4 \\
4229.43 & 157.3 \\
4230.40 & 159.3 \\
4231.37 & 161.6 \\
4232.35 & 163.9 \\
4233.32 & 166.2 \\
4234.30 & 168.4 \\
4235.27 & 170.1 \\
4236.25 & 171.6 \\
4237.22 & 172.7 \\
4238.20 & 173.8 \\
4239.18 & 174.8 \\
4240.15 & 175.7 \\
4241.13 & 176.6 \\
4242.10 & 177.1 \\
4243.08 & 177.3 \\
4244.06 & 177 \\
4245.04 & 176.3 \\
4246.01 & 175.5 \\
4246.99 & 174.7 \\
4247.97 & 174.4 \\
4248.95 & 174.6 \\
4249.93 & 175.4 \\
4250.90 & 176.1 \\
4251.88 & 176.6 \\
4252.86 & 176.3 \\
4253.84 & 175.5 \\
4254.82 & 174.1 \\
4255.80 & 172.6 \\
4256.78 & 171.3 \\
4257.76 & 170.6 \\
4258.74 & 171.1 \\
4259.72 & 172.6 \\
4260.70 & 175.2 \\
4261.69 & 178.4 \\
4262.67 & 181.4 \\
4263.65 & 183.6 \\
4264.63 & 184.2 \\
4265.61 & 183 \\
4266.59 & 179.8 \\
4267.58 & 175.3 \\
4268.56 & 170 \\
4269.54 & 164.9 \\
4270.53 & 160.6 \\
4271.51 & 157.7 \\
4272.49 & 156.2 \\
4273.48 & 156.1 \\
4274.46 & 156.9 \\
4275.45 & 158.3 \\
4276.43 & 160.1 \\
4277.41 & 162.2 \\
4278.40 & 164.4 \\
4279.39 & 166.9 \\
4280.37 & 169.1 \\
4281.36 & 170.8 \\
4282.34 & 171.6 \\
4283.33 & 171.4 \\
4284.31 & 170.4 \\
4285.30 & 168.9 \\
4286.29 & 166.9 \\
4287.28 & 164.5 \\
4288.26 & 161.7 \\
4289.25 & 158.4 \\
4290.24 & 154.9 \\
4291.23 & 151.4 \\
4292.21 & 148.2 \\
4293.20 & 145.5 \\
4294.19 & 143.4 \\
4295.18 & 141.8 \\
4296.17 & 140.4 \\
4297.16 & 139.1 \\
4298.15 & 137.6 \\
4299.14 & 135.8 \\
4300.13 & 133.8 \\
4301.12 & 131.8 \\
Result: 0.05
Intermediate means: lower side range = 161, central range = 158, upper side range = 171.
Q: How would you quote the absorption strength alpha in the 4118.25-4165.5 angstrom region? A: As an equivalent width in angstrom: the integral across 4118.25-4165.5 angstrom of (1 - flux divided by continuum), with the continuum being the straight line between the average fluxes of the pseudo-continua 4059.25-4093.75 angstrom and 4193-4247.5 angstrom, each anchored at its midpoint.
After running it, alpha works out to 1.44 angstrom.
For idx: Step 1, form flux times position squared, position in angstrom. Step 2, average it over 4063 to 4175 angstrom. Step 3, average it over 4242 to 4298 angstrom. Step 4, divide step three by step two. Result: 1.13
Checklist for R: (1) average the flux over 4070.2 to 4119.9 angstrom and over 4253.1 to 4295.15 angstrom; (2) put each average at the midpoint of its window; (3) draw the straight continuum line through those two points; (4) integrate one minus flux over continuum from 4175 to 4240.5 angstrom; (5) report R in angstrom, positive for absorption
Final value 1.5 angstrom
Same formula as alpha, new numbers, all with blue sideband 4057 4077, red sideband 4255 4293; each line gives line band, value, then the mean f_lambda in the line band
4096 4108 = 0.5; 150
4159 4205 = 1.2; 158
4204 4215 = -0.4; 169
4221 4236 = 0.5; 159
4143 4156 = 0.6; 153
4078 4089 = -0.8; 167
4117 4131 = 0.0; 158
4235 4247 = -0.7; 175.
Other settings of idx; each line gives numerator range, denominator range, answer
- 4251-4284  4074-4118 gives 1.15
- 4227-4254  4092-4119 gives 1.16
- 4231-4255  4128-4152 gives 1.17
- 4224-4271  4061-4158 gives 1.16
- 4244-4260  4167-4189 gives 1.17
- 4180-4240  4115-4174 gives 1.05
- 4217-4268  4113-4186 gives 1.13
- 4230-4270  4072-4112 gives 1.17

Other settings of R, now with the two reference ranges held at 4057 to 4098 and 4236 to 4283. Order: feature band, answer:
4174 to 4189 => 1.3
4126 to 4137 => 0.4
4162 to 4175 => 0.3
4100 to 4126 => 1.0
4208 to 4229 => 0.7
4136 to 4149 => 0.6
